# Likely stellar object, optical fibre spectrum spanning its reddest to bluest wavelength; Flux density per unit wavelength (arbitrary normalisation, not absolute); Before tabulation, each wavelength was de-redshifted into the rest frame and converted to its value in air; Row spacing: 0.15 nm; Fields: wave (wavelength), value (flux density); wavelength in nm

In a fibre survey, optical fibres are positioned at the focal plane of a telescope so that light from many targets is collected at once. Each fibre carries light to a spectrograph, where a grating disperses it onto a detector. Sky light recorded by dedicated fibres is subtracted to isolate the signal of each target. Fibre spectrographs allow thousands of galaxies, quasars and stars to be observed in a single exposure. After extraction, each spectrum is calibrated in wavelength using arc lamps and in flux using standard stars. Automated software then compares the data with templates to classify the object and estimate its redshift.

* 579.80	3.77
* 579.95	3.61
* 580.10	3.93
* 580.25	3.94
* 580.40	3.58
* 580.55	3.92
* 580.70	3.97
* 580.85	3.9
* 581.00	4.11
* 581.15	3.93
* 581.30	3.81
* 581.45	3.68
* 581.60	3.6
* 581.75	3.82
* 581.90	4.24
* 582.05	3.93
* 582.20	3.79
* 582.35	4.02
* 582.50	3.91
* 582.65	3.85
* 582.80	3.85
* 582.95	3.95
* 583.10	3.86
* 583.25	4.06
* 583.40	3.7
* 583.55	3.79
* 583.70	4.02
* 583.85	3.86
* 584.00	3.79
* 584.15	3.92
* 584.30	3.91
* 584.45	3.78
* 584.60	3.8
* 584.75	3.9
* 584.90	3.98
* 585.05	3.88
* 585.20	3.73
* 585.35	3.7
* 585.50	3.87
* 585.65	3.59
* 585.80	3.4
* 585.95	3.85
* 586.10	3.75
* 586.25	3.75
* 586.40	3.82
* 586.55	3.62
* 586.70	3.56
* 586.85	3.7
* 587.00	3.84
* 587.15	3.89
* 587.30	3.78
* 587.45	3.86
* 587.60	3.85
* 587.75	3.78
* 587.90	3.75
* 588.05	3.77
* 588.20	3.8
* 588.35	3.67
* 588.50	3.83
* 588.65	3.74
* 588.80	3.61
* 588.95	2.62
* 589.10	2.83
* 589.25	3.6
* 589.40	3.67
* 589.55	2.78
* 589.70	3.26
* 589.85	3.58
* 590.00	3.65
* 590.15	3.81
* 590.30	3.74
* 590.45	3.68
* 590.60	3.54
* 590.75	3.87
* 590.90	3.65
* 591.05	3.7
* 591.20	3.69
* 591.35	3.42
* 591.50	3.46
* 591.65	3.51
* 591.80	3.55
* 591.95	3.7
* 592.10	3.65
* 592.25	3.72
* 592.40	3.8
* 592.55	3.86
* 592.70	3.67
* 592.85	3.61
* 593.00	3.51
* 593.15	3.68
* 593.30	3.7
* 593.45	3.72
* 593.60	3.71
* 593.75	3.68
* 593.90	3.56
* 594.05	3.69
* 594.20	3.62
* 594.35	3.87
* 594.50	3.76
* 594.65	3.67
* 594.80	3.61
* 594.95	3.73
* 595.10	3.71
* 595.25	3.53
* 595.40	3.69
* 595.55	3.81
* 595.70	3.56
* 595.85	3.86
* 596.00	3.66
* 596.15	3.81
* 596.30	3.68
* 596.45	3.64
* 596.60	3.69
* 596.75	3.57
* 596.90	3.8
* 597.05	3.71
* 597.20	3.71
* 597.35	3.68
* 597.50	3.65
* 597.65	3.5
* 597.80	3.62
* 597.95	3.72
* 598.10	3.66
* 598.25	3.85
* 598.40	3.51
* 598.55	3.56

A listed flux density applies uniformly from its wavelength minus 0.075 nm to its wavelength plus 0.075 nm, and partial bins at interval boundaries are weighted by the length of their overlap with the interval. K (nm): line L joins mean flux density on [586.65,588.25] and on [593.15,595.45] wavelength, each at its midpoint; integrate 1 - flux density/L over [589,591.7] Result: 0.16 nm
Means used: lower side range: 3.78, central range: 3.52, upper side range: 3.68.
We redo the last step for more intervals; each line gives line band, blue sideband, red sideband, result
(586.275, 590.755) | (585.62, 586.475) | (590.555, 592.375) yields 0.06 nm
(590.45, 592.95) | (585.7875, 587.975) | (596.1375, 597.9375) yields 0.04 nm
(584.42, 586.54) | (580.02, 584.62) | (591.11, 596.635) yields 0.03 nm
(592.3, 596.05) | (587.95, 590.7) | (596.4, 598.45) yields -0.09 nm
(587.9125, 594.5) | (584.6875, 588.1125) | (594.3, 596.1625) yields 0.23 nm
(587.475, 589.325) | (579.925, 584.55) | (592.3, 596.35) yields 0.10 nm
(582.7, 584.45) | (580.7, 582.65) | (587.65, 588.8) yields -0.01 nm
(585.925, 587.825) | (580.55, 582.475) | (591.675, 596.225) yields 0.02 nm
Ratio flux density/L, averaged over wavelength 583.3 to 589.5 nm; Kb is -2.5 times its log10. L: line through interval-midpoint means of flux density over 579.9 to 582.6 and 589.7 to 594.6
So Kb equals 0.02 mag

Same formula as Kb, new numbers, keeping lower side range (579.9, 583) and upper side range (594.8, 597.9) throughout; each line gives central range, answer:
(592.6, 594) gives 0.02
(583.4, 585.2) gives -0.01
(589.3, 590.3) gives 0.08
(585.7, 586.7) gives 0.04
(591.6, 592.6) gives 0.01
